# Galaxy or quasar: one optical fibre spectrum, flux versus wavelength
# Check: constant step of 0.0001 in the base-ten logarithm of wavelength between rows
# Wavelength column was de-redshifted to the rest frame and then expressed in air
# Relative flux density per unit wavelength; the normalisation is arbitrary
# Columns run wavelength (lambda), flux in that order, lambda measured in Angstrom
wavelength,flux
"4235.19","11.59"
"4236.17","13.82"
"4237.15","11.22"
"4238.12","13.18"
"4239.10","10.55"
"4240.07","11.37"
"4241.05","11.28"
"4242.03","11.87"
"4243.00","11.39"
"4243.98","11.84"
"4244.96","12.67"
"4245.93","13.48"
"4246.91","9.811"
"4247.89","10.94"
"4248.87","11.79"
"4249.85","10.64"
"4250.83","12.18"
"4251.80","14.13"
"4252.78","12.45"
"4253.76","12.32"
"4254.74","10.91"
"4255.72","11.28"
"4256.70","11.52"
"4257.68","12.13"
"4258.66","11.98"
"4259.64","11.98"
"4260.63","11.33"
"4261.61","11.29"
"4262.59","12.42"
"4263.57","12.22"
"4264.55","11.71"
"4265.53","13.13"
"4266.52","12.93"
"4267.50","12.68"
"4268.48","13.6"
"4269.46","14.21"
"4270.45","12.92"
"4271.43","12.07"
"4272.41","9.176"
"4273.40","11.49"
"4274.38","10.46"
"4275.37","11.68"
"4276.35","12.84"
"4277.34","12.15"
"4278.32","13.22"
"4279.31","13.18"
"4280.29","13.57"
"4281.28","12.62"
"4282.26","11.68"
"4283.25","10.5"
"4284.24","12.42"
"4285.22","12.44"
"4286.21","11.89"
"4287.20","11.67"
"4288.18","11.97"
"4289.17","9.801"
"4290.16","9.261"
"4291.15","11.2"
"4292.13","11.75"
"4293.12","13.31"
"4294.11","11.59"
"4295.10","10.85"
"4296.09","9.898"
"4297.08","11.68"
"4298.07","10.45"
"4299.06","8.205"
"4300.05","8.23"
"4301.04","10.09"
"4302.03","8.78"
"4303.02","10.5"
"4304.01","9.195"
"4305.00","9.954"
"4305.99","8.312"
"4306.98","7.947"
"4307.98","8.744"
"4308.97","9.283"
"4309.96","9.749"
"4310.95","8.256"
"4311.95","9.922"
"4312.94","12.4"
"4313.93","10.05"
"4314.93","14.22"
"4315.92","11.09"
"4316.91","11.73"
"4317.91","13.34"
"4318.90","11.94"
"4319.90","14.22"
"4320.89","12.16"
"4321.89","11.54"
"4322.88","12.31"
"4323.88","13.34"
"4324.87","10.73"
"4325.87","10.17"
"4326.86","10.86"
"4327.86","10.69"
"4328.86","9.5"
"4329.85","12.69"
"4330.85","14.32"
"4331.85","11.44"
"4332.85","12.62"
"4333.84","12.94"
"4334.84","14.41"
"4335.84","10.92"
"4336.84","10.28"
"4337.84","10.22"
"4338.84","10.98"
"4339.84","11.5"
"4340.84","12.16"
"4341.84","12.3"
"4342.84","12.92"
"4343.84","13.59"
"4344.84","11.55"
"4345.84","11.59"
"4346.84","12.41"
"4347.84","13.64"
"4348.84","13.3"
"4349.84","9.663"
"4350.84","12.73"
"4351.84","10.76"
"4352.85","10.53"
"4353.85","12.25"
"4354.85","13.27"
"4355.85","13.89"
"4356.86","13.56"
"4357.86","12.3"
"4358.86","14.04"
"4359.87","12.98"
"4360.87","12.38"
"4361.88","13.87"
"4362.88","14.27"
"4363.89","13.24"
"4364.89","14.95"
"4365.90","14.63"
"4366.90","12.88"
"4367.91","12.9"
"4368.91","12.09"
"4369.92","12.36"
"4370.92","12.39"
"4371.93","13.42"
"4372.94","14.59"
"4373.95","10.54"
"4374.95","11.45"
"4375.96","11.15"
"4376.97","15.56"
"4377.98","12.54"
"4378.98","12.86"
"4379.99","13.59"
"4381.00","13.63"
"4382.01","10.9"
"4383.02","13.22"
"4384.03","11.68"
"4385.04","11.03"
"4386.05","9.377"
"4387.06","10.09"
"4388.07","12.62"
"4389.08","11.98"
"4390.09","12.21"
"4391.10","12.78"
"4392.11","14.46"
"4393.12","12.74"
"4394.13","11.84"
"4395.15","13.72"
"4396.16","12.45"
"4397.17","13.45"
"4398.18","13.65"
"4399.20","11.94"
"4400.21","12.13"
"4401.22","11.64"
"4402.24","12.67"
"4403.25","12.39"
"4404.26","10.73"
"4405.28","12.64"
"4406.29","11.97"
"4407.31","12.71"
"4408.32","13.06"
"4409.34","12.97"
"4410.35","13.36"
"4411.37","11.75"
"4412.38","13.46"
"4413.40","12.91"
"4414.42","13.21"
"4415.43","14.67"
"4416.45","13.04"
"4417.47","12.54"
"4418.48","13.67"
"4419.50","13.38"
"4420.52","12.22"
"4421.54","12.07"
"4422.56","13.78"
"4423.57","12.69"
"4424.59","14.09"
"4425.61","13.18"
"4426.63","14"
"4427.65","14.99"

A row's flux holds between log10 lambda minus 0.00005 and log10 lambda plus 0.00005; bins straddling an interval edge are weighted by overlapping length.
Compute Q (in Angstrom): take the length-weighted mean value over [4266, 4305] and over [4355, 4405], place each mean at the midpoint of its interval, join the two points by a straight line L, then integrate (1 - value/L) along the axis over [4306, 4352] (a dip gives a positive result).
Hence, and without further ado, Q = 1.7 Angstrom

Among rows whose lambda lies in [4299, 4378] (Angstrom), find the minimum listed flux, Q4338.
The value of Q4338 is 7.947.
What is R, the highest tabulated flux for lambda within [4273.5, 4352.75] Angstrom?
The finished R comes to 14.41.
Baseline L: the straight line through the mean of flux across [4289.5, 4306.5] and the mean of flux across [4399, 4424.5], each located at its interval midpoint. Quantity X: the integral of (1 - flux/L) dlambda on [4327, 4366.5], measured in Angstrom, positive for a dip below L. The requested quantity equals -4.0 Angstrom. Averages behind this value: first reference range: 10.2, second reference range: 12.7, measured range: 12.4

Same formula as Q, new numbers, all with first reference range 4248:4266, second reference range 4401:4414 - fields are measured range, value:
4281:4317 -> 4.6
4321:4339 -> 0.8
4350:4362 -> -0.3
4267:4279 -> -0.2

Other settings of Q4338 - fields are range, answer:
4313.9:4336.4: 9.5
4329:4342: 10.22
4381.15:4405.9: 9.377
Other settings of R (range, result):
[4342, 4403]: 15.56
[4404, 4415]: 13.46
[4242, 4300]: 14.21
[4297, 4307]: 11.68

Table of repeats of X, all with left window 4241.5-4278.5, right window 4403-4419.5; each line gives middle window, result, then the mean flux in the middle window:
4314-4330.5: 0.6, 11.9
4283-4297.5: 1.0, 11.4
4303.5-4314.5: 2.5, 9.47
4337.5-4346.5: 0.4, 11.9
